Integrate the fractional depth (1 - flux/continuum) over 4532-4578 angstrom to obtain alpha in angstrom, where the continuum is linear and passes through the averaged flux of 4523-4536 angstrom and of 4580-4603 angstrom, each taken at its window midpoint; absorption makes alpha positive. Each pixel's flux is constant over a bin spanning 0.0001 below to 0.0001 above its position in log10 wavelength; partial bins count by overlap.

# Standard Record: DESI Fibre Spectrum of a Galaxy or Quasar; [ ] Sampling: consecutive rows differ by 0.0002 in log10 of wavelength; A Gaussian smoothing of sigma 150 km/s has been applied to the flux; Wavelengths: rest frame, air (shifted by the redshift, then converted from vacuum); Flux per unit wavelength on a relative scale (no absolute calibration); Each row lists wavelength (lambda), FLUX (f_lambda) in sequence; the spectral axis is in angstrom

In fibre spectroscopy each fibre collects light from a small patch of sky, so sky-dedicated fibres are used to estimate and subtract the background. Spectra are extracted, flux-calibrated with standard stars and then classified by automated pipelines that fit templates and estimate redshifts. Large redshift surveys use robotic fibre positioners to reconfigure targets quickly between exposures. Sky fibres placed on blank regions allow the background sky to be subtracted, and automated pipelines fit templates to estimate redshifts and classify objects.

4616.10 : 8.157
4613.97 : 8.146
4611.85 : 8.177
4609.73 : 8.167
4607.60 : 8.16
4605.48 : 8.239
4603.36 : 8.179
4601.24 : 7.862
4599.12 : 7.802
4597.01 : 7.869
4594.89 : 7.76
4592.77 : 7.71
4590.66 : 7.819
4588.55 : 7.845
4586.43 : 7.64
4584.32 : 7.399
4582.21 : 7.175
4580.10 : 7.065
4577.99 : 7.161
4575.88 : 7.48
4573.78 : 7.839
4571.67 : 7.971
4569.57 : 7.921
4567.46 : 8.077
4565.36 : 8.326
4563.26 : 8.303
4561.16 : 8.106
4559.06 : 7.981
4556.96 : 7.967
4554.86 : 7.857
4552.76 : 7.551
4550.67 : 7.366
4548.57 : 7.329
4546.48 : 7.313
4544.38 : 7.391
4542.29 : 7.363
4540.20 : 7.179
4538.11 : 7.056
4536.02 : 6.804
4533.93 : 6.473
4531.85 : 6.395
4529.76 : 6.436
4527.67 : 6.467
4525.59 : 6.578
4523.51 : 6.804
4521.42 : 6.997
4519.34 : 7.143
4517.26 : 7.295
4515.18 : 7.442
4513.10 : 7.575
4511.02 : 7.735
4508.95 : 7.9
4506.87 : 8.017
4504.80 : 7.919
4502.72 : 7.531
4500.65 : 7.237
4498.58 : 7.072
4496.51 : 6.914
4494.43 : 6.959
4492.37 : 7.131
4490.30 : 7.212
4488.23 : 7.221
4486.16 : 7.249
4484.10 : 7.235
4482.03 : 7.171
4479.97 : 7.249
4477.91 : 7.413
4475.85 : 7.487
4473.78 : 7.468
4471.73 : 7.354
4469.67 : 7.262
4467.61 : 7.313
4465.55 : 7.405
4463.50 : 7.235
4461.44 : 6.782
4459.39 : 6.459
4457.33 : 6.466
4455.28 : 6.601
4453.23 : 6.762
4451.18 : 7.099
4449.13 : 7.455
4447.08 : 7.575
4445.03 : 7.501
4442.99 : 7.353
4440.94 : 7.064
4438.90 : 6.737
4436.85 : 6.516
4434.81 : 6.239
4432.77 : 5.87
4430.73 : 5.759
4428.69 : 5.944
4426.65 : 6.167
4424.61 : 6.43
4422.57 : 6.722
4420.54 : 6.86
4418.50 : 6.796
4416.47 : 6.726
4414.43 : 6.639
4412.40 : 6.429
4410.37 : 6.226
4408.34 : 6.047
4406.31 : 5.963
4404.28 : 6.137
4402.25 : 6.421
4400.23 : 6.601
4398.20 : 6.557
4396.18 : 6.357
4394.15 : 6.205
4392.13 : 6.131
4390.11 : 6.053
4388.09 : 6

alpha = -3.7 angstrom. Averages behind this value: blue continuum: 6.54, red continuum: 7.67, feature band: 7.57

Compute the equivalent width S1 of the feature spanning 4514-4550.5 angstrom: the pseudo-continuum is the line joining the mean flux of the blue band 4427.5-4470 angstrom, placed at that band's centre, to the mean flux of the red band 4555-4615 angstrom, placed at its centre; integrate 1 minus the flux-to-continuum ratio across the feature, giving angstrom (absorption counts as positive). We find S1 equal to 2.3 angstrom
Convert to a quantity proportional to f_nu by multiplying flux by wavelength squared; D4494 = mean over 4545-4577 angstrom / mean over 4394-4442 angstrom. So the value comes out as 1.30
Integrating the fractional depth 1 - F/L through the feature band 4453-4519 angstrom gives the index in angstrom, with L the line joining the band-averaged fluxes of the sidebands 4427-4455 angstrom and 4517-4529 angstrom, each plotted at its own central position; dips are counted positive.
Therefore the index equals -4.47 angstrom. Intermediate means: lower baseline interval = 6.74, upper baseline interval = 6.84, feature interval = 7.26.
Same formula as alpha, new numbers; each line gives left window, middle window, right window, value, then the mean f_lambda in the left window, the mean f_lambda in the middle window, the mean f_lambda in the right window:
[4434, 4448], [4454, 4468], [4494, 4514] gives 0.6 angstrom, 7.01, 6.87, 7.5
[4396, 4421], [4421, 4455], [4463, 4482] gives 0.8 angstrom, 6.44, 6.7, 7.35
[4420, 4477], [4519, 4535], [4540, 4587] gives 1.6 angstrom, 6.86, 6.64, 7.65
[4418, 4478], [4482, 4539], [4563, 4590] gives 0.9 angstrom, 6.86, 7.14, 7.69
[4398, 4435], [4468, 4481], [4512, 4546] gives -1.4 angstrom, 6.34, 7.37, 6.97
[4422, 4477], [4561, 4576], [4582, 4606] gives -0.8 angstrom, 6.86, 8.03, 7.79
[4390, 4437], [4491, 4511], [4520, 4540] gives -2.5 angstrom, 6.33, 7.42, 6.7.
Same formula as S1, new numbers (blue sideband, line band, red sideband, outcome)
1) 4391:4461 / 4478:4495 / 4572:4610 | -0.52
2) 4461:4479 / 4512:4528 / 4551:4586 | 1.00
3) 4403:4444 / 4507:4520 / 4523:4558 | -1.18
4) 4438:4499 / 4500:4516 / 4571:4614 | -0.74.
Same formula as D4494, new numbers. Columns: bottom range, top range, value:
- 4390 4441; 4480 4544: 1.17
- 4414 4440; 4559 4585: 1.29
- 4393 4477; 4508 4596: 1.17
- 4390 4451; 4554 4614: 1.29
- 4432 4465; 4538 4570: 1.18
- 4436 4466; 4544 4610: 1.17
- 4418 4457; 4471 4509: 1.12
